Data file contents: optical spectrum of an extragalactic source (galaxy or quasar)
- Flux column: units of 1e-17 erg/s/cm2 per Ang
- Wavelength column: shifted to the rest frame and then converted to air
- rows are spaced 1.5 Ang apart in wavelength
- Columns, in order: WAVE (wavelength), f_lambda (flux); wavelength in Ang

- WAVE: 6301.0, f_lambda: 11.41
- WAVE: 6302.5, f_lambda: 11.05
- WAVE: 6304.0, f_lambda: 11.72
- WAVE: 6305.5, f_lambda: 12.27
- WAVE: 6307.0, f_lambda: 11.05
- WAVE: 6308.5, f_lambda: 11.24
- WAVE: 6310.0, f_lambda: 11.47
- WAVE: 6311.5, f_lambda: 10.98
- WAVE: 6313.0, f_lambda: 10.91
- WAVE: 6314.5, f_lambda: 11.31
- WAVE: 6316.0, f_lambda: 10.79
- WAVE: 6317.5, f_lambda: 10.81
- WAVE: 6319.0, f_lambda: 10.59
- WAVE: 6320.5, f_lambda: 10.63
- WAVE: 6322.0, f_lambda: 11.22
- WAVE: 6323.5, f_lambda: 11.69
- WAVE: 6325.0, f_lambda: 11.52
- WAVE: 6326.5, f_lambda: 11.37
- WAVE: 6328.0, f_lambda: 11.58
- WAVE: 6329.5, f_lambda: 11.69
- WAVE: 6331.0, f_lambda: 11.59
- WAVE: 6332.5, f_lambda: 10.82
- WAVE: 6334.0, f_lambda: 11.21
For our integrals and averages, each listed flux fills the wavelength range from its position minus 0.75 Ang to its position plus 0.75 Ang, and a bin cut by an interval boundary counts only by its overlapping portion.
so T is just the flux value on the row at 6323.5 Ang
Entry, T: 11.69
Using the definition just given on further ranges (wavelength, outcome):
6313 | 10.91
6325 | 11.52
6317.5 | 10.81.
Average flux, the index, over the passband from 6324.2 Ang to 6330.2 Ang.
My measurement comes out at 11.5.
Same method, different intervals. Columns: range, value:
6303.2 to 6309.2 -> 11.6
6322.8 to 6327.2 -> 11.5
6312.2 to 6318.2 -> 11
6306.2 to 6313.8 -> 11.1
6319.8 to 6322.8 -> 10.9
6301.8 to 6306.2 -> 11.7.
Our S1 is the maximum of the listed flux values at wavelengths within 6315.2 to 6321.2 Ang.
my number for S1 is 10.81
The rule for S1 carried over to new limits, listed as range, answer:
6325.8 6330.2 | 11.69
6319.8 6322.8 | 11.22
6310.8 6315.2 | 11.31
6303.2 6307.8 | 12.27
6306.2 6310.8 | 11.47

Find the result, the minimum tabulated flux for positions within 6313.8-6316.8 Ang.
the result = 10.79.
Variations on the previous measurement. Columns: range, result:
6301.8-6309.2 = 11.05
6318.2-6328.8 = 10.59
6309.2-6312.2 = 10.98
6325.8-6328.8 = 11.37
